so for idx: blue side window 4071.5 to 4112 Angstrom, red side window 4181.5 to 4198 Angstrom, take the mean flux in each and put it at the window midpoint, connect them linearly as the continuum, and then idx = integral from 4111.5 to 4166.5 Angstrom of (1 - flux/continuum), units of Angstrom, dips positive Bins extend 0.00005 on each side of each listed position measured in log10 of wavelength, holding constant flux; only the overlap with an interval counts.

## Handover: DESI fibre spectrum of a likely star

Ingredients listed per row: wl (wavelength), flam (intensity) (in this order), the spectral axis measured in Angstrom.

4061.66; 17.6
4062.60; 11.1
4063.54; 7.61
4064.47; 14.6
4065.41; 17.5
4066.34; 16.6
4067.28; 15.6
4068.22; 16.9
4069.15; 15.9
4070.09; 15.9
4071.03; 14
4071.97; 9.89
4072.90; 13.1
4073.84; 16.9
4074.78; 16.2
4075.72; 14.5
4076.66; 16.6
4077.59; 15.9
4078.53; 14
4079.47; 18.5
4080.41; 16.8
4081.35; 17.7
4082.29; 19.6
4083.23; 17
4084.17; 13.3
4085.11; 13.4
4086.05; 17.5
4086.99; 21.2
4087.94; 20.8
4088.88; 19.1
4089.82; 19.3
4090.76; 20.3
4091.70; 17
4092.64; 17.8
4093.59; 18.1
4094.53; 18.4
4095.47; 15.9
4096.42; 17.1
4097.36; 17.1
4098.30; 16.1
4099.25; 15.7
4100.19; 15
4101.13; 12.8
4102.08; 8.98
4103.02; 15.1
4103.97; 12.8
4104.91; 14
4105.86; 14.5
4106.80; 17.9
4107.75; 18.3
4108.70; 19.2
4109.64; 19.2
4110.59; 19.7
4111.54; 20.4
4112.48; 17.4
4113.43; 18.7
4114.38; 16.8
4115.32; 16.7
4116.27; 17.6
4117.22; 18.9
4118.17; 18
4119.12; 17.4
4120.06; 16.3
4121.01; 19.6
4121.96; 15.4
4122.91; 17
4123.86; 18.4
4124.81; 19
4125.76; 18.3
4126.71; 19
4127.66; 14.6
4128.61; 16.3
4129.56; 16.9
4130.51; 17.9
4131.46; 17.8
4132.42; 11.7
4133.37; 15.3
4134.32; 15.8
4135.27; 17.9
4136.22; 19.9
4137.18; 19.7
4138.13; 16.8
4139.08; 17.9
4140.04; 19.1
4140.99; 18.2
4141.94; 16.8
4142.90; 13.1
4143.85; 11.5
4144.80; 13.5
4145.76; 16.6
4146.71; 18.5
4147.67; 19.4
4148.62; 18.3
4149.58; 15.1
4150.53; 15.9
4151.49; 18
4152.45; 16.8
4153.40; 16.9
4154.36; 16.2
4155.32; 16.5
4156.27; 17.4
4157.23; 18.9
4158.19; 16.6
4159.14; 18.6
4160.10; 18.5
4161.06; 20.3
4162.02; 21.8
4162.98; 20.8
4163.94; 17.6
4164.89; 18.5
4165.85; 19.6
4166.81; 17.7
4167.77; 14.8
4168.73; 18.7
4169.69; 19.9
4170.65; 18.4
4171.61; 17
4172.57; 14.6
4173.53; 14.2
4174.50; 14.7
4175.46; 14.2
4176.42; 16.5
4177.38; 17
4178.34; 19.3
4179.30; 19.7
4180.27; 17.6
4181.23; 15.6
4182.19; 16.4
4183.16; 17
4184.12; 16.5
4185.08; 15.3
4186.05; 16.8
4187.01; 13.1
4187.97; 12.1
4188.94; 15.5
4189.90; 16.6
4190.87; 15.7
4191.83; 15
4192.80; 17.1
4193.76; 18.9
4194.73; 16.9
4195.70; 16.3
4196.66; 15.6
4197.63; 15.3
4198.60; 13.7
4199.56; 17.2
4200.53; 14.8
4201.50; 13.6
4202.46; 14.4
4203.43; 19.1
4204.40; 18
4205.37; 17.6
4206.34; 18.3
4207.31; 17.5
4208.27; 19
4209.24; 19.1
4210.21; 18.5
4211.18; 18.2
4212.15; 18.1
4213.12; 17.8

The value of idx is -4.0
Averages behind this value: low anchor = 16.6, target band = 17.4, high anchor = 15.9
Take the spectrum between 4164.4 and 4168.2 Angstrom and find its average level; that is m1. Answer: 17.7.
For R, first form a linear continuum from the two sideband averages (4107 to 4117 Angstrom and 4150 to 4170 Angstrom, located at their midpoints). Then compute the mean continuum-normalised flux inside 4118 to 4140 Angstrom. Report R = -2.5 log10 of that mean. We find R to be 0.06 mag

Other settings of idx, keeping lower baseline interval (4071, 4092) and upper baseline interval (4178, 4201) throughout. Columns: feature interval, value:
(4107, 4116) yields -1.04 Angstrom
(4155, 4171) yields -2.21 Angstrom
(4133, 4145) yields -0.19 Angstrom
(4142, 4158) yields -0.08 Angstrom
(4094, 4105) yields 1.09 Angstrom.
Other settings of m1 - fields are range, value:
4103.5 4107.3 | 14.8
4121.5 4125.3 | 17.5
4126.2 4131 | 17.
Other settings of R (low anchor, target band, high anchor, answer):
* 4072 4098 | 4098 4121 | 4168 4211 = 0.02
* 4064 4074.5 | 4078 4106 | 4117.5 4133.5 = -0.04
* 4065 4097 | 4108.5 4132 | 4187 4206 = -0.09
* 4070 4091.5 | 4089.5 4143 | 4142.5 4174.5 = -0.01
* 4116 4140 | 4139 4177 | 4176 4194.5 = -0.02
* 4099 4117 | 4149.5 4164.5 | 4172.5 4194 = -0.11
